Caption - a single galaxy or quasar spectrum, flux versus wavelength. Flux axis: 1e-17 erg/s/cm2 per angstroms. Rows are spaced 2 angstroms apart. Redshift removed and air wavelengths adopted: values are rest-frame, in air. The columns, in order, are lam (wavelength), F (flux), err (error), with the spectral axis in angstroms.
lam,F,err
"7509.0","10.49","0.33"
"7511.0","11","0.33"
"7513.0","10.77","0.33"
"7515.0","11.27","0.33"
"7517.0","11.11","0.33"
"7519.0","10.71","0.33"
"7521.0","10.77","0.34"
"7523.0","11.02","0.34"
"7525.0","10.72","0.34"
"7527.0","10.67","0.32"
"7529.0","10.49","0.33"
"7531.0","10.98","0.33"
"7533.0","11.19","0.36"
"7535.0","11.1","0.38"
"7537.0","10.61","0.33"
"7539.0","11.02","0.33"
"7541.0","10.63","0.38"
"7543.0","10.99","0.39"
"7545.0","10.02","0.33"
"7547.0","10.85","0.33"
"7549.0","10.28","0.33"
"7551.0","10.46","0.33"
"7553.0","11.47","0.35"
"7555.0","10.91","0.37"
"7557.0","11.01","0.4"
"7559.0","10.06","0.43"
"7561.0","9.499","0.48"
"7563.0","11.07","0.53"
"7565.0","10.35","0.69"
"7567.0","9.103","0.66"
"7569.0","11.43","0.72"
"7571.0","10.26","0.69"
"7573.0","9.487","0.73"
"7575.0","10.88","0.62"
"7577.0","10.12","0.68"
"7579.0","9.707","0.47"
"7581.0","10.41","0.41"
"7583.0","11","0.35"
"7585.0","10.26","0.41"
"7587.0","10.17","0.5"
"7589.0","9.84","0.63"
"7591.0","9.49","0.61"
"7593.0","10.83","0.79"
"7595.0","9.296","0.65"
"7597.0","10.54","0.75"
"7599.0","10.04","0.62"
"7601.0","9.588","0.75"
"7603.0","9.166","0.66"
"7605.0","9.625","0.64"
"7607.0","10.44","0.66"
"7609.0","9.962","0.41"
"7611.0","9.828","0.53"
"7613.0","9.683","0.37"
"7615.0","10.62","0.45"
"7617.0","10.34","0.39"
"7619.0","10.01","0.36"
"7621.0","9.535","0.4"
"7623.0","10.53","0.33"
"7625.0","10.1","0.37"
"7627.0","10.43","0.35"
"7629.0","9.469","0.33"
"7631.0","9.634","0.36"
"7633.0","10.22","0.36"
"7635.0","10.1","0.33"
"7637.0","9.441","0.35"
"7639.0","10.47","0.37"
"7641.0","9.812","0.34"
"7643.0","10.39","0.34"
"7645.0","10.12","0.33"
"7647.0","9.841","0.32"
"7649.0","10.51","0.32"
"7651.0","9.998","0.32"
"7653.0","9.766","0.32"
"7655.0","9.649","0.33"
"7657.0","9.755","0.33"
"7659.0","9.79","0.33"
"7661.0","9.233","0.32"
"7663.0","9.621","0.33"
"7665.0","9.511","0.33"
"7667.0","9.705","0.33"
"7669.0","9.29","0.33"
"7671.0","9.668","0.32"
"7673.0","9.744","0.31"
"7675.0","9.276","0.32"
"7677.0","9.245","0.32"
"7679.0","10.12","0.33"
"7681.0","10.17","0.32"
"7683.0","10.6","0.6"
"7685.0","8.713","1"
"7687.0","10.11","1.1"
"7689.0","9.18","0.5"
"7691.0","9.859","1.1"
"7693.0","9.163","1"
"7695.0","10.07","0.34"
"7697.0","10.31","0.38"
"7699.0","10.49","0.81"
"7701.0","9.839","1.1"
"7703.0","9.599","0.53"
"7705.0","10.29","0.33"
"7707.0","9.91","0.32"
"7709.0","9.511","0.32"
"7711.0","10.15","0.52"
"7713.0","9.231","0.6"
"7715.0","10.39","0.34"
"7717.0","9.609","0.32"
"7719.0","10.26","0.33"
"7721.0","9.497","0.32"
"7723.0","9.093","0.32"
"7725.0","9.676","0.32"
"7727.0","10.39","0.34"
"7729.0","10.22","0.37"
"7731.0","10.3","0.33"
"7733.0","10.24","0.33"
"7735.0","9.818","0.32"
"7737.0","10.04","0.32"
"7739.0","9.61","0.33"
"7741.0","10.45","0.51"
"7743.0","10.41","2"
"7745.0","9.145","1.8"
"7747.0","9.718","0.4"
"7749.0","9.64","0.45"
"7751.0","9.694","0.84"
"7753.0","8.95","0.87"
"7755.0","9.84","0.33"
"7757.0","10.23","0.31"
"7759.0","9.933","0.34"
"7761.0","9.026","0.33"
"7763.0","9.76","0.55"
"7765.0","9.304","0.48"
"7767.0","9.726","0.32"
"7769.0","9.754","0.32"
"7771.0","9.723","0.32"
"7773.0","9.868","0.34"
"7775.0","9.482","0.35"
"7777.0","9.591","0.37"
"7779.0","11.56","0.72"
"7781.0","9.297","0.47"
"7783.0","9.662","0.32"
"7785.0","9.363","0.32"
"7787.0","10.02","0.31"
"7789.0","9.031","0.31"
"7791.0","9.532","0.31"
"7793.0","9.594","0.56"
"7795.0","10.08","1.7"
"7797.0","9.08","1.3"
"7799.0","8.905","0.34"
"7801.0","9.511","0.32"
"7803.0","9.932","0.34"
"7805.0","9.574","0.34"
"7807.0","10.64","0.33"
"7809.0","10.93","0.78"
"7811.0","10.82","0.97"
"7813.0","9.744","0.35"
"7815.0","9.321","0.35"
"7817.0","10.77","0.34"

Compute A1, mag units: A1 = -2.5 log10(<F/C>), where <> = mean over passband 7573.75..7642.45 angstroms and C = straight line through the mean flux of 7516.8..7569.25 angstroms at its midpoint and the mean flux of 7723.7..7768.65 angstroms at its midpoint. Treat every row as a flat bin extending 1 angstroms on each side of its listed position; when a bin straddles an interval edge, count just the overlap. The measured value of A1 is 0.04 mag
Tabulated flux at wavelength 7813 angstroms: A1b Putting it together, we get 9.744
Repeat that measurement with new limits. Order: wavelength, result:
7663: 9.621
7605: 9.625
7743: 10.41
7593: 10.83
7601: 9.588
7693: 9.163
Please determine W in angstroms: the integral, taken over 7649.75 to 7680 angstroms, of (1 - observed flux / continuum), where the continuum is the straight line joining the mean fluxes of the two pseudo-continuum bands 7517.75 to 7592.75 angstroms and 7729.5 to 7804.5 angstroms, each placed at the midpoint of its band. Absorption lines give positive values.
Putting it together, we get 1.4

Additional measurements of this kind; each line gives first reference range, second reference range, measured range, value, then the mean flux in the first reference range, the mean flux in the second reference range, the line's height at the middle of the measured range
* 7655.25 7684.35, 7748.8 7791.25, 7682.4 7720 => -0.6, 9.68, 9.68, 9.68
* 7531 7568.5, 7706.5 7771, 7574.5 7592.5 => 0.4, 10.6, 9.8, 10.5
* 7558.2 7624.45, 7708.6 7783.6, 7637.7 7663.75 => 0.2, 10.1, 9.81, 9.99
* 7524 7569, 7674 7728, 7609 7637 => 0.6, 10.6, 9.81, 10.2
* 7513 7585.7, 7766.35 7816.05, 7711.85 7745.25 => 0.3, 10.6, 9.79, 10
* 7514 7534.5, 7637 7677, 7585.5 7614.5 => 1.0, 10.9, 9.77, 10.3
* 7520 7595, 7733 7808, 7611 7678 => 2.1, 10.5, 9.72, 10.2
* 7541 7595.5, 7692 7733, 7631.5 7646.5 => 0.1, 10.4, 9.91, 10.1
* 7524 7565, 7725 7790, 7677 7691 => 0.5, 10.7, 9.8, 10.1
